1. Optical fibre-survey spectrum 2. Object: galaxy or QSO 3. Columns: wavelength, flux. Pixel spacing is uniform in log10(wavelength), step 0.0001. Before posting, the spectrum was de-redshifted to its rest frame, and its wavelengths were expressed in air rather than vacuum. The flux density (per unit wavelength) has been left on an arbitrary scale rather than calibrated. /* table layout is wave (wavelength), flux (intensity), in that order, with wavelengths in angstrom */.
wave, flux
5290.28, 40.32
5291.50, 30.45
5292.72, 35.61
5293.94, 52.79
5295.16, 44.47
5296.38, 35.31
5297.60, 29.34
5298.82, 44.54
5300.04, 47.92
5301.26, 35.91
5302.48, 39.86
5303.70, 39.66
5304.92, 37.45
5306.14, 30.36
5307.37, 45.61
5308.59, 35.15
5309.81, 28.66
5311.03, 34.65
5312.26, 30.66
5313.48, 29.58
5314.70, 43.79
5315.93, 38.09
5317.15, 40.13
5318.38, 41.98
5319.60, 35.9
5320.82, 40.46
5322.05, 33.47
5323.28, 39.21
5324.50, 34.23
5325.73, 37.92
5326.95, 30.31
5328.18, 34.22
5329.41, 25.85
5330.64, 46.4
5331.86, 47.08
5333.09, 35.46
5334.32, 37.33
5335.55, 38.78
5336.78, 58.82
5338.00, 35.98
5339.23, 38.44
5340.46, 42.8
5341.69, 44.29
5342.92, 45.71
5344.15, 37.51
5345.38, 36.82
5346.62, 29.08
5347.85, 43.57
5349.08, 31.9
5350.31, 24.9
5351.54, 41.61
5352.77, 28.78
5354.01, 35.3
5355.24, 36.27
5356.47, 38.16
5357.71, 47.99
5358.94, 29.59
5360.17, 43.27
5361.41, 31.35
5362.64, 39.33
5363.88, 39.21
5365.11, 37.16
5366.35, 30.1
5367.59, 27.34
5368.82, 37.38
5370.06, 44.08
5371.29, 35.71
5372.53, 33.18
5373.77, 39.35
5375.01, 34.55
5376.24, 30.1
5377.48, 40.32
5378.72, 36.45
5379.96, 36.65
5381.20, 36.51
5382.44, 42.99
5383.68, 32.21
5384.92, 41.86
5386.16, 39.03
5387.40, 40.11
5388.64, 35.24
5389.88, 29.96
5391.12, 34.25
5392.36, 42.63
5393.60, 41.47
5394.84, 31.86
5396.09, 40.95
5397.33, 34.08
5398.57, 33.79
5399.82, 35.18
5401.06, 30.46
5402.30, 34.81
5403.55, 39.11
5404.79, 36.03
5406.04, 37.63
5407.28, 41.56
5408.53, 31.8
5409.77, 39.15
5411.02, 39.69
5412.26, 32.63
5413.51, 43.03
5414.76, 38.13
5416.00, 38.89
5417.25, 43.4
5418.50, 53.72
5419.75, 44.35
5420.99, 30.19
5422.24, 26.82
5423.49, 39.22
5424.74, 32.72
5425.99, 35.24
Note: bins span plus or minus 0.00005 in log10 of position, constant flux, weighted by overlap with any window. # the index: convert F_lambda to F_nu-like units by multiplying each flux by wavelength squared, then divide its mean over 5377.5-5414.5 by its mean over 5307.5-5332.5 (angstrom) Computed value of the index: 1.04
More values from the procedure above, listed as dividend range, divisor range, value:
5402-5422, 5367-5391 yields 1.08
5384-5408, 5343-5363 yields 1.03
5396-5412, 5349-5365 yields 1.02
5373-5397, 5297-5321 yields 1.02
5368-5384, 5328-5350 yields 0.95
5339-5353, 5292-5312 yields 0.99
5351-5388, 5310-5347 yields 0.98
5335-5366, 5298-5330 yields 1.05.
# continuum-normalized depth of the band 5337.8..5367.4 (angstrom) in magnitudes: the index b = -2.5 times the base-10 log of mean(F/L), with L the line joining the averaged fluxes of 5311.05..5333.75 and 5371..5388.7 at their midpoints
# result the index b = 0.00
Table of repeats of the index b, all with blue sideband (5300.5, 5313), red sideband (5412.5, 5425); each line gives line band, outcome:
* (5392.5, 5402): 0.08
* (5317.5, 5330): 0.03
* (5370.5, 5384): 0.04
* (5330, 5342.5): -0.16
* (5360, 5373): 0.05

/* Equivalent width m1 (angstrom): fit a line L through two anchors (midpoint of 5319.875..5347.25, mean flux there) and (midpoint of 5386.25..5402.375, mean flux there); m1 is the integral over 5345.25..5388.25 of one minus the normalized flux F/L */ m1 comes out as 0.9 angstrom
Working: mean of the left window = 38.6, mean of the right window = 35.9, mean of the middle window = 36.3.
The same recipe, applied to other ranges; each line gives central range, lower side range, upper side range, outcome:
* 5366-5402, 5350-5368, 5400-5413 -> -0.2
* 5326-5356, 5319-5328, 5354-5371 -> -1.2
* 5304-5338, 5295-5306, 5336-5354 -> 1.0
